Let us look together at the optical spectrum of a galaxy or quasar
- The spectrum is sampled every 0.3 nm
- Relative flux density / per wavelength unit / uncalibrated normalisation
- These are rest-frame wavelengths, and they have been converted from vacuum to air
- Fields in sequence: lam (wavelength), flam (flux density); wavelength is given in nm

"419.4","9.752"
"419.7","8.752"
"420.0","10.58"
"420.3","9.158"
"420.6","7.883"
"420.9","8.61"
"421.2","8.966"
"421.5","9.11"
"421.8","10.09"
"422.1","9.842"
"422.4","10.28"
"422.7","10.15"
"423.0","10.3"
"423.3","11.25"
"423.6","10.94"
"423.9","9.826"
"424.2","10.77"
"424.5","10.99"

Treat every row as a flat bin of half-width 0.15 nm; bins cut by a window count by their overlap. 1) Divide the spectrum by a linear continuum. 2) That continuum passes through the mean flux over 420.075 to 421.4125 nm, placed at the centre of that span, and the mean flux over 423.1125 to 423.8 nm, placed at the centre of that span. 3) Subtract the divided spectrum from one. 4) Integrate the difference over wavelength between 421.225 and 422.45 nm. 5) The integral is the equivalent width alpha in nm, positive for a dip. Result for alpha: -0.01 nm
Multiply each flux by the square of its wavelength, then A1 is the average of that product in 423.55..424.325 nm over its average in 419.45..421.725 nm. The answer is 1.17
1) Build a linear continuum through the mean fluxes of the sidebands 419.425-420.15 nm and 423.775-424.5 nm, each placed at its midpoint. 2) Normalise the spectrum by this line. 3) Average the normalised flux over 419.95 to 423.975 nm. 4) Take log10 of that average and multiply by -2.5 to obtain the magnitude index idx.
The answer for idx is 0.03 mag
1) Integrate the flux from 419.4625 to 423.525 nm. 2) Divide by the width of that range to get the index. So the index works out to 9.64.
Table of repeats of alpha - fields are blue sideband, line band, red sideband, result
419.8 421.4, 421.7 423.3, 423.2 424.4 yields -0.04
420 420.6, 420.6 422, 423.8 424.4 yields 0.06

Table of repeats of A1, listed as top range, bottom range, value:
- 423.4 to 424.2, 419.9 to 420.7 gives 1.16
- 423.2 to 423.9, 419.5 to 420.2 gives 1.14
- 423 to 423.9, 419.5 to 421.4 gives 1.21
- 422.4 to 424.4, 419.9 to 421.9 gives 1.17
